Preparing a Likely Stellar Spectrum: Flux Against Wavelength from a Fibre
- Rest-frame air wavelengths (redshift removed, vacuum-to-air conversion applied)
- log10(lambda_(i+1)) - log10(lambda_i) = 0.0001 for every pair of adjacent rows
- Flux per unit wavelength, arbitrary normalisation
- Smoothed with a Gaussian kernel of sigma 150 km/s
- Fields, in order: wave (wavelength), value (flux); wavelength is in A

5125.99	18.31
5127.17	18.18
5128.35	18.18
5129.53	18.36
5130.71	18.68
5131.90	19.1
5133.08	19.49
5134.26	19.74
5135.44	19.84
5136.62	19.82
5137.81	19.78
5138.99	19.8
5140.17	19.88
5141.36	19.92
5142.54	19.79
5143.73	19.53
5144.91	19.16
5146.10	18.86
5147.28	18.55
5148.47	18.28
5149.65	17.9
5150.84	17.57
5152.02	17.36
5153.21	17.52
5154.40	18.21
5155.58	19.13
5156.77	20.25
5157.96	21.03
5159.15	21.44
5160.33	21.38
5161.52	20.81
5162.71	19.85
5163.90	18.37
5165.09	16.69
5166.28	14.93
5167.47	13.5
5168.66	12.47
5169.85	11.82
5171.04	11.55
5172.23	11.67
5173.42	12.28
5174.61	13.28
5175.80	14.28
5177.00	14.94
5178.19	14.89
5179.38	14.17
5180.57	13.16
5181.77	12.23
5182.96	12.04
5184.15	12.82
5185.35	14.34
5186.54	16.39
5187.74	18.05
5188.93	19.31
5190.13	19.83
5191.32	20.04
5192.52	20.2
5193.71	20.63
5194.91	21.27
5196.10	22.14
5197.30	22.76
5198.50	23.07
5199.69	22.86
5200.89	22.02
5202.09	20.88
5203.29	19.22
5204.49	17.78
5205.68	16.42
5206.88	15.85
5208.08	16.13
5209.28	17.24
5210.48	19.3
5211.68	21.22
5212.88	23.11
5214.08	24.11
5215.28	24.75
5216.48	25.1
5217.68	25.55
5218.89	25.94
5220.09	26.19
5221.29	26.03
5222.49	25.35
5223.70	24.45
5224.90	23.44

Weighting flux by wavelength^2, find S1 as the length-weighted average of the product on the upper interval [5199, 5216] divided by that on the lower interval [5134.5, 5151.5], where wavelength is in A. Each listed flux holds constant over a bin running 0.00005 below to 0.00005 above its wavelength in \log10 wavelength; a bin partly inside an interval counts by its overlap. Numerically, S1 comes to 1.1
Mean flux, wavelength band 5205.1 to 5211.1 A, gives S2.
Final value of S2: 17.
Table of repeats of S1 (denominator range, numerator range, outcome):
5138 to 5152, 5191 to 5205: 1.13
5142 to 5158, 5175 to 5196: 0.89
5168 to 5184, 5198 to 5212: 1.50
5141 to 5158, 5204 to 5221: 1.17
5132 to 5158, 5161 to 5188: 0.77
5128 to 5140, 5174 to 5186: 0.72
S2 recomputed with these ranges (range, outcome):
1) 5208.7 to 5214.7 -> 21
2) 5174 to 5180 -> 14.3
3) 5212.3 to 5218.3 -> 24.5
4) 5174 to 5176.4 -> 13.8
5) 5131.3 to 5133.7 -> 19.3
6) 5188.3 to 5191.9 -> 19.7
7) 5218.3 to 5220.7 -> 26.1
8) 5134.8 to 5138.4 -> 19.8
